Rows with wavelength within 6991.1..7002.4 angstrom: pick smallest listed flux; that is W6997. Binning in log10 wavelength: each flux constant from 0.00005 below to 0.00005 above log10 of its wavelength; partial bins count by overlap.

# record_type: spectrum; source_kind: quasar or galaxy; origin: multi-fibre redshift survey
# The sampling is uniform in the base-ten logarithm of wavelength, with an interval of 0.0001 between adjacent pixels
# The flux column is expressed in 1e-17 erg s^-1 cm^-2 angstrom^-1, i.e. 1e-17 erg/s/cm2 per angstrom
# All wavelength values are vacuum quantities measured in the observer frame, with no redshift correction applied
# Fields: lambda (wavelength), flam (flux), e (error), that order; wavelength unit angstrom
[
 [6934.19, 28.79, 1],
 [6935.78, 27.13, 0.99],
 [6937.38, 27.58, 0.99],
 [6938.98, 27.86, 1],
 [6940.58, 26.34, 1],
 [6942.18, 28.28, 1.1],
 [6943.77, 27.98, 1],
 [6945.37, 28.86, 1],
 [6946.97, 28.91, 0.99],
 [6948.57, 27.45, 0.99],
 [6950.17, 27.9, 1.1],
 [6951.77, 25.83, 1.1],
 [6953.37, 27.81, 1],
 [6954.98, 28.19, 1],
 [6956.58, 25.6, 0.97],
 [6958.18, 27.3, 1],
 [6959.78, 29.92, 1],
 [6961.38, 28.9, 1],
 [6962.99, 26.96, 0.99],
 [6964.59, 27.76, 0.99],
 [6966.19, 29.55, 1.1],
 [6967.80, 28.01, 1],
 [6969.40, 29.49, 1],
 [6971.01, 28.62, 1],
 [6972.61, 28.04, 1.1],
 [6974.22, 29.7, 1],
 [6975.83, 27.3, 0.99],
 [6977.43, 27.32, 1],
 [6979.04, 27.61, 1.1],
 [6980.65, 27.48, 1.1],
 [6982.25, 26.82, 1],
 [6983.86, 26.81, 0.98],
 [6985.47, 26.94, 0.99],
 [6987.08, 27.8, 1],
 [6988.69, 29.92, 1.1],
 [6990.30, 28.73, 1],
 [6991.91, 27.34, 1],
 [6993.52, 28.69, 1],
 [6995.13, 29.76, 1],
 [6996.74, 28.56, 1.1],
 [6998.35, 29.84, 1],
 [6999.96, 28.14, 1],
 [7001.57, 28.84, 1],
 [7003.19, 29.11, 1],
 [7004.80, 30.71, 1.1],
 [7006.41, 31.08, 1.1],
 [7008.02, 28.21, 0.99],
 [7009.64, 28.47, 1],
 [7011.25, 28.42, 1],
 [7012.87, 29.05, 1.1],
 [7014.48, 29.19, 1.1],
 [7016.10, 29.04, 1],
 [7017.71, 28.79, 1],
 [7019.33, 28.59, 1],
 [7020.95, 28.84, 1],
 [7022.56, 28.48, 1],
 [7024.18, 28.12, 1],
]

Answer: 27.34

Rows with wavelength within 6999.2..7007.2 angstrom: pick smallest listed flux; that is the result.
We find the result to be 28.14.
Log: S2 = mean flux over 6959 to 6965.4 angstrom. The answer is 28.4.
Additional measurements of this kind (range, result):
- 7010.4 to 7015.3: 28.9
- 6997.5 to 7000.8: 29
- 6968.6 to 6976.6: 28.6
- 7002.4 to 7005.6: 29.9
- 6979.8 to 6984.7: 27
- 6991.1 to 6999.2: 28.8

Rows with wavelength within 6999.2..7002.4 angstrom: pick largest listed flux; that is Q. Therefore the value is 28.84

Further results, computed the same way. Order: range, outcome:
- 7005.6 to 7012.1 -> 31.08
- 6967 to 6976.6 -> 29.7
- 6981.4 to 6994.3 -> 29.92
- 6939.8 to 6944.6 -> 28.28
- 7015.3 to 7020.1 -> 29.04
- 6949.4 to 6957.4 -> 28.19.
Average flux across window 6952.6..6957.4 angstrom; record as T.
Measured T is 27.2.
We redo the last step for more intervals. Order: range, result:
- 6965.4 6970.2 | 29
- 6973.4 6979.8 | 28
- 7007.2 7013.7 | 28.6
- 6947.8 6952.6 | 27.1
